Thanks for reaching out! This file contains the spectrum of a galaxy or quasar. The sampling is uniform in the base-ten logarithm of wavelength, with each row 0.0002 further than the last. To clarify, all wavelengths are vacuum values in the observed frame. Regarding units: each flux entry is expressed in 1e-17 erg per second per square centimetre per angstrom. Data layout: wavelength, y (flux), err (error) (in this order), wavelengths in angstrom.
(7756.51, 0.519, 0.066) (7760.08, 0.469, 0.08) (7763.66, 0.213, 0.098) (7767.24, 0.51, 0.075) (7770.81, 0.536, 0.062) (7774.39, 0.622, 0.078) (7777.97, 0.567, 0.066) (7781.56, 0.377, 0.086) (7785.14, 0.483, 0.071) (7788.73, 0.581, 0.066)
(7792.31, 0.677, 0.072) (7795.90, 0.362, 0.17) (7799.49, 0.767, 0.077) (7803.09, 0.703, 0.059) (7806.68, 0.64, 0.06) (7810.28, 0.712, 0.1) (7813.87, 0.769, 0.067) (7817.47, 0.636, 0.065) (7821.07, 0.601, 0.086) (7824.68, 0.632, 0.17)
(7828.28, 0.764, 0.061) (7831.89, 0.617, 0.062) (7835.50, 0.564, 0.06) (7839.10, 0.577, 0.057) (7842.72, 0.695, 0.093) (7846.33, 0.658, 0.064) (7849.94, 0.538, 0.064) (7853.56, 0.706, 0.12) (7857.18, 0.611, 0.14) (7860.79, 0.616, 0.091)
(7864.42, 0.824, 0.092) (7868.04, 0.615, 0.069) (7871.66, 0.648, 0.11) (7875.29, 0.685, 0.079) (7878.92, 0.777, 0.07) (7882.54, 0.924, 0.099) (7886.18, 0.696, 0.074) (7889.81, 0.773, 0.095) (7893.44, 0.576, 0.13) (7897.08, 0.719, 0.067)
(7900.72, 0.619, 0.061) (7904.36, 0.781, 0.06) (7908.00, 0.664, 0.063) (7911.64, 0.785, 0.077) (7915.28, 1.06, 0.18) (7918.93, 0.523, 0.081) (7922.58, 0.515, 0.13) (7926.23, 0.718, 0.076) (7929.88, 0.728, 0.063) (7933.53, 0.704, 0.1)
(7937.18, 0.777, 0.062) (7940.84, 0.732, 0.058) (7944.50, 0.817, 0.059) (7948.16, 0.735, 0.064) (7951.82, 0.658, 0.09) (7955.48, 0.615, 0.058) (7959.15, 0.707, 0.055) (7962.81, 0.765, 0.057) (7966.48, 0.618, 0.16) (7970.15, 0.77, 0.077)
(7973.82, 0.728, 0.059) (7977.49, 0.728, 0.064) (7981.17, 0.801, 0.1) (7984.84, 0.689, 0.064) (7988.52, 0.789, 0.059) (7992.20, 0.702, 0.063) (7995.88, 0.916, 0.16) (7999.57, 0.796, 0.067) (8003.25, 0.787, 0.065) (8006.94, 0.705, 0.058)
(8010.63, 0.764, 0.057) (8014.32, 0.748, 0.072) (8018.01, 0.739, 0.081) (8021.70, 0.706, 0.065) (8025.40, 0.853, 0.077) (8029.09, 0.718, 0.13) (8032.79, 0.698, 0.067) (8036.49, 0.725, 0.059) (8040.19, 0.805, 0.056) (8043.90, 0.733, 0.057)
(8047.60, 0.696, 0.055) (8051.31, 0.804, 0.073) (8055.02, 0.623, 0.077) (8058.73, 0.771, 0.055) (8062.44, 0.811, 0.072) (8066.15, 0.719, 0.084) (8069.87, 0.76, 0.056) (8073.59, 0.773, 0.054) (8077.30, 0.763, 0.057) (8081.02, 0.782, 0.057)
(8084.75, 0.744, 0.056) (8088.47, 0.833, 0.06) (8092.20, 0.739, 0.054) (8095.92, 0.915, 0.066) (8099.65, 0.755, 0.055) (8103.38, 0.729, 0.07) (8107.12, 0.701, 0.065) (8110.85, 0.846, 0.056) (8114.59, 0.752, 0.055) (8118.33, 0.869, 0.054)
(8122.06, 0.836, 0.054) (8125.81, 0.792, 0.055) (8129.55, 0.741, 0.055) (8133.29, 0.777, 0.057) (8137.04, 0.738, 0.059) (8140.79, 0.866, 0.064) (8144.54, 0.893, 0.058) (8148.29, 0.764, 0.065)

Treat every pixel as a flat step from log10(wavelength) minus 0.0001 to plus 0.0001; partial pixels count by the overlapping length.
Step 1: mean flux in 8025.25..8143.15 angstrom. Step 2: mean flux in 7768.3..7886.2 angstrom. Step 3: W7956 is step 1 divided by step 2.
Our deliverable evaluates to 1.20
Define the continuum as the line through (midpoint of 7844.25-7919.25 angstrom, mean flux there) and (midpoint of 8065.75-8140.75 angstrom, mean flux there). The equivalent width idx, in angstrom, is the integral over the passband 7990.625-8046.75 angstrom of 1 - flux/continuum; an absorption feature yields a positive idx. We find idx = -0.4 angstrom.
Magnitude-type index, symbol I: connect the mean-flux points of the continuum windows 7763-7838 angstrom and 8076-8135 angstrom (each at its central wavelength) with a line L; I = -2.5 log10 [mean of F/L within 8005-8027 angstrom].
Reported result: -0.03 mag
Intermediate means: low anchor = 0.593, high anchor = 0.786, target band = 0.751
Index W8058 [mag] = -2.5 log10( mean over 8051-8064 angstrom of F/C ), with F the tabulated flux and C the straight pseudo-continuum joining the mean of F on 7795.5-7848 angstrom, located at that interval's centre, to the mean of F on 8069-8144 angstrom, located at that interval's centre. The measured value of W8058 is 0.03 mag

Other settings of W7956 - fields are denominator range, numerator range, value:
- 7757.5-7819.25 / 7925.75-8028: 1.31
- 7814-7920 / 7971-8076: 1.09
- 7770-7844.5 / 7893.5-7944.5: 1.17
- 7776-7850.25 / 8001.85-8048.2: 1.21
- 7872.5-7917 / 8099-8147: 1.05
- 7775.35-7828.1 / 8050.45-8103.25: 1.25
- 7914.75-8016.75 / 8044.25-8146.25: 1.06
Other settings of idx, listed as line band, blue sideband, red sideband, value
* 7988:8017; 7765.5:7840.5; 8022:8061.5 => -2.2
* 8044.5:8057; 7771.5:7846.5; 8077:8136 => 0.7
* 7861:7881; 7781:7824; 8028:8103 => -1.6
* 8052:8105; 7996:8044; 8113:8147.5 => 1.2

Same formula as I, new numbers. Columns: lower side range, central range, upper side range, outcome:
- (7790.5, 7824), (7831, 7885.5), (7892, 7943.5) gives 0.011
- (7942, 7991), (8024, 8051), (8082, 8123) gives 0.016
